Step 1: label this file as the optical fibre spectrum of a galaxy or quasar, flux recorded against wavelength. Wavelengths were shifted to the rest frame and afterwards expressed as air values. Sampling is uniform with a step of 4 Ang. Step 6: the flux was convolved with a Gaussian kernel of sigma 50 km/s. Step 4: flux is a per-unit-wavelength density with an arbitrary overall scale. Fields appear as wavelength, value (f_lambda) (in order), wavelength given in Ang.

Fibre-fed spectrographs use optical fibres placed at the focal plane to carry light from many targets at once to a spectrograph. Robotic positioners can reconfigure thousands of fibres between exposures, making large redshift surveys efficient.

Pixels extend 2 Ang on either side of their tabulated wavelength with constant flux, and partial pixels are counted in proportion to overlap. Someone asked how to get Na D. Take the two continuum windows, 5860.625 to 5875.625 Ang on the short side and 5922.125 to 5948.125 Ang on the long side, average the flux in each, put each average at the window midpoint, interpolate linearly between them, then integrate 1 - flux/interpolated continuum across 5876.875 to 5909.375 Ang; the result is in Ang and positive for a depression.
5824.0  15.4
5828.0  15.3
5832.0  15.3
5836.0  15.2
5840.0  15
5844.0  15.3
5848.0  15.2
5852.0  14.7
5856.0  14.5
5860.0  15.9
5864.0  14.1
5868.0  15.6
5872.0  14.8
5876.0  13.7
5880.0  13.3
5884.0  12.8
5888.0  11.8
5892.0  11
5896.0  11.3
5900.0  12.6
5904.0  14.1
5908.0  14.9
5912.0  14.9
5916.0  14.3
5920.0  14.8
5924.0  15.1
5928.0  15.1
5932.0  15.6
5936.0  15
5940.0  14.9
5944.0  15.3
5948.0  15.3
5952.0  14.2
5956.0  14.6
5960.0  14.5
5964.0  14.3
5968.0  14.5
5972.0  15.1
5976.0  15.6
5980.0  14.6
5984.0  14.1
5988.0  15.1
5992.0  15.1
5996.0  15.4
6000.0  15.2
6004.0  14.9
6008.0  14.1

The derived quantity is 4.85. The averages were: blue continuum 14.8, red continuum 15.2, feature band 12.7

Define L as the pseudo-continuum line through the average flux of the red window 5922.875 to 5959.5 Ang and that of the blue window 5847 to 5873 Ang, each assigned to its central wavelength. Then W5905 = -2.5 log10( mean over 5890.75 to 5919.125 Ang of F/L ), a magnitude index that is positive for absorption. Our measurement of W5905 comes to 0.12 mag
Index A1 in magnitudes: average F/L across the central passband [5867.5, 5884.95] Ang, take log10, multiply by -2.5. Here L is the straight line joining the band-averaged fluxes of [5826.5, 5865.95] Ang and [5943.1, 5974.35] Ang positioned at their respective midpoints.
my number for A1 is 0.07 mag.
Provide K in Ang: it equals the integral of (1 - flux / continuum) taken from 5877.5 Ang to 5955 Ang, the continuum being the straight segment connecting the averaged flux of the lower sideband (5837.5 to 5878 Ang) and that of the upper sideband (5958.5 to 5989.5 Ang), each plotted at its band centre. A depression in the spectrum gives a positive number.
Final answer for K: 4.1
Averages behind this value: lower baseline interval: 14.9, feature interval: 14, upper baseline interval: 14.7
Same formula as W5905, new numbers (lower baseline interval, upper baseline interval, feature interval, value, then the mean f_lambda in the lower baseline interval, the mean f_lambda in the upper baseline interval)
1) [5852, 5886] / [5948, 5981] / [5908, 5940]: -0.03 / 14.4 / 14.7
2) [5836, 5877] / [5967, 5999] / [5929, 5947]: -0.02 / 14.9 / 15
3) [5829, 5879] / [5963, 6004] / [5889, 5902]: 0.27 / 14.9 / 14.9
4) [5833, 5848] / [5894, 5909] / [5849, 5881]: -0.02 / 15.2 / 13.1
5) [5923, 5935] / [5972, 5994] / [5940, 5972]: 0.03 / 15.3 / 14.9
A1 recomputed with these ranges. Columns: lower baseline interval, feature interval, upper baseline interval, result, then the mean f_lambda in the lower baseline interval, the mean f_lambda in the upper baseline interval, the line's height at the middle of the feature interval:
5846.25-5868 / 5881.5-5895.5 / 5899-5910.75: 0.21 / 14.9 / 14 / 14.3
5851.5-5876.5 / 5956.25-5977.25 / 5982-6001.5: 0.01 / 14.8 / 15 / 14.9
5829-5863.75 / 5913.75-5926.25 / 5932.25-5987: 0.01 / 15.1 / 14.8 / 14.9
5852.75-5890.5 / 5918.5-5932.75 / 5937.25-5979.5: -0.04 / 14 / 14.8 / 14.5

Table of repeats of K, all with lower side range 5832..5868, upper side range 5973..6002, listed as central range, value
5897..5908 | 1.2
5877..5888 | 1.6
